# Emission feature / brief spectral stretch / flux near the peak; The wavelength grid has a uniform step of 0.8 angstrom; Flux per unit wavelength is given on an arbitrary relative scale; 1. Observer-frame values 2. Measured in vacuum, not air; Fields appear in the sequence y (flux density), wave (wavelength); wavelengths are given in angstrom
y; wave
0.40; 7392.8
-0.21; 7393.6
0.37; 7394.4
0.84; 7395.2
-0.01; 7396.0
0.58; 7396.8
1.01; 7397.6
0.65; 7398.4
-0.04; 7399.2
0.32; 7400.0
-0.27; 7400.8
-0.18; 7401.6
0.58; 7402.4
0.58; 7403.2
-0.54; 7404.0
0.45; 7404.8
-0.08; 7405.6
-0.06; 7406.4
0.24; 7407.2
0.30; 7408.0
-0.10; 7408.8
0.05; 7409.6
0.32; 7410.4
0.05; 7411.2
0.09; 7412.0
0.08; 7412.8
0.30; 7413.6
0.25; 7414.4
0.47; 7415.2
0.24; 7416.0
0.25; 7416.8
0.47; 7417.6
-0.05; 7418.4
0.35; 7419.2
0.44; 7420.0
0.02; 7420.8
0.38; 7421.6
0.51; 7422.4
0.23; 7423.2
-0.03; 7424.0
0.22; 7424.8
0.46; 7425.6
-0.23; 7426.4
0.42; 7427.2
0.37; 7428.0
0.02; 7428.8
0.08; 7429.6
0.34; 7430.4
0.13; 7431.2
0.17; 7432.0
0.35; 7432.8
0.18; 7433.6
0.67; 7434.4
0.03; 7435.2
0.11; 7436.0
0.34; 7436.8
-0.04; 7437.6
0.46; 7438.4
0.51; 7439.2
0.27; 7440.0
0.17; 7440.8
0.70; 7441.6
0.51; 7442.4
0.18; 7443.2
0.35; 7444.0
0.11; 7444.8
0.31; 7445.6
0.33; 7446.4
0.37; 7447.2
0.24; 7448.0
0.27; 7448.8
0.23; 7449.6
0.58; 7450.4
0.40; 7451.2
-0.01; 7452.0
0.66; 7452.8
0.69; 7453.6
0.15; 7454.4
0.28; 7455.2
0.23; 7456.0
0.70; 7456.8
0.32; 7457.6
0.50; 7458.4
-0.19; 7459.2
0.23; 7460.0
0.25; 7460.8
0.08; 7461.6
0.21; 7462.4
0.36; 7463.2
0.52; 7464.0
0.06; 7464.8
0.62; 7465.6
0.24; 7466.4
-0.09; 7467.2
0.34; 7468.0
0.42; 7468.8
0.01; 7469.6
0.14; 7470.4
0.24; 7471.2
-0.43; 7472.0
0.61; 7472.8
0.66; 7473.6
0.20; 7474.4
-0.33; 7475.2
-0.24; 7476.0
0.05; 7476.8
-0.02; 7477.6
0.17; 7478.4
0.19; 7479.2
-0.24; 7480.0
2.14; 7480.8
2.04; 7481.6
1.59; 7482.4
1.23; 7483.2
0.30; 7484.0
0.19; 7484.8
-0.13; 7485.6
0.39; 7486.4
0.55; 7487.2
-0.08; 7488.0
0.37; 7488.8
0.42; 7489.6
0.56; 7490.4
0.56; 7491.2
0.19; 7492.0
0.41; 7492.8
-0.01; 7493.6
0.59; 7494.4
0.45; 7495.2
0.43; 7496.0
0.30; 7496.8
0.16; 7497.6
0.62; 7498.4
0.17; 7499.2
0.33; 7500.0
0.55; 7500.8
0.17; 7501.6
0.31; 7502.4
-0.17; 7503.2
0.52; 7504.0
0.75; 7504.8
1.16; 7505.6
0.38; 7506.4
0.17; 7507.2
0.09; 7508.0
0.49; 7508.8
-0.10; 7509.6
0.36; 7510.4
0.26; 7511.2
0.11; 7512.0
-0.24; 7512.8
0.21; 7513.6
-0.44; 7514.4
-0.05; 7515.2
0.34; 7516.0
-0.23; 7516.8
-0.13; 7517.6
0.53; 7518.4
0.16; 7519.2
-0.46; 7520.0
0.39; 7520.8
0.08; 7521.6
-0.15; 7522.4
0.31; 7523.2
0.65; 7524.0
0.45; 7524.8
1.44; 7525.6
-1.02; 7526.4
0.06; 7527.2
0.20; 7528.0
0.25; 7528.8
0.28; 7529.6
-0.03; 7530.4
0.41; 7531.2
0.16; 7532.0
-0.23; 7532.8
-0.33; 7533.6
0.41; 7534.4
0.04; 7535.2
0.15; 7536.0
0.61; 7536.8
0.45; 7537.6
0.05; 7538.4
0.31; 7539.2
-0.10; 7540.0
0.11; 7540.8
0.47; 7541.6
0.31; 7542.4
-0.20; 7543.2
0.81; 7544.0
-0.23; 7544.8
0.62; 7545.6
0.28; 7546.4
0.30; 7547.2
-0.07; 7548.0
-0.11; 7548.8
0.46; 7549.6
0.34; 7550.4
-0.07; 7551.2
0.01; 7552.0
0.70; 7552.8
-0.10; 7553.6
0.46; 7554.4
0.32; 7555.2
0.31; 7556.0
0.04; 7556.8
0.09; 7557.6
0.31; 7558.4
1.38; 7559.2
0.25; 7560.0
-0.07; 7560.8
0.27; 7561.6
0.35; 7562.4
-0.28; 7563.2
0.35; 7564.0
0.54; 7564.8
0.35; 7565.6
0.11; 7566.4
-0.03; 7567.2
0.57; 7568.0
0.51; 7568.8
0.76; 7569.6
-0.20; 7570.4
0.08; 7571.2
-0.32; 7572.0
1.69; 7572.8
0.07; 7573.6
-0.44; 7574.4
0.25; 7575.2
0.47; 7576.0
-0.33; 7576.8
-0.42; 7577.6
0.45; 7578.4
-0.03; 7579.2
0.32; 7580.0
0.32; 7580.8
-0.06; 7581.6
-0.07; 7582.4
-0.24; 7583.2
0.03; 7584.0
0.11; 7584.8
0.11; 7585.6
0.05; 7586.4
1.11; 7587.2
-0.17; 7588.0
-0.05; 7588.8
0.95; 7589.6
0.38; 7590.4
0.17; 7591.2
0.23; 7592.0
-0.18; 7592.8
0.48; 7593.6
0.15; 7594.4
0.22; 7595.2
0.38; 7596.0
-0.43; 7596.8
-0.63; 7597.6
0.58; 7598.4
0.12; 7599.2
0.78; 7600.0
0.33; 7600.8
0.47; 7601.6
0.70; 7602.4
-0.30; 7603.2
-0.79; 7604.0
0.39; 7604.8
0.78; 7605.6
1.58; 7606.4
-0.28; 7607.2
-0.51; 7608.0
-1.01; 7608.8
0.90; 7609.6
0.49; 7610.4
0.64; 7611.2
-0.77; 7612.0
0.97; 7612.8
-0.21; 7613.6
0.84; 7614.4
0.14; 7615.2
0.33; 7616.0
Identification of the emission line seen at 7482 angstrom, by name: H-alpha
